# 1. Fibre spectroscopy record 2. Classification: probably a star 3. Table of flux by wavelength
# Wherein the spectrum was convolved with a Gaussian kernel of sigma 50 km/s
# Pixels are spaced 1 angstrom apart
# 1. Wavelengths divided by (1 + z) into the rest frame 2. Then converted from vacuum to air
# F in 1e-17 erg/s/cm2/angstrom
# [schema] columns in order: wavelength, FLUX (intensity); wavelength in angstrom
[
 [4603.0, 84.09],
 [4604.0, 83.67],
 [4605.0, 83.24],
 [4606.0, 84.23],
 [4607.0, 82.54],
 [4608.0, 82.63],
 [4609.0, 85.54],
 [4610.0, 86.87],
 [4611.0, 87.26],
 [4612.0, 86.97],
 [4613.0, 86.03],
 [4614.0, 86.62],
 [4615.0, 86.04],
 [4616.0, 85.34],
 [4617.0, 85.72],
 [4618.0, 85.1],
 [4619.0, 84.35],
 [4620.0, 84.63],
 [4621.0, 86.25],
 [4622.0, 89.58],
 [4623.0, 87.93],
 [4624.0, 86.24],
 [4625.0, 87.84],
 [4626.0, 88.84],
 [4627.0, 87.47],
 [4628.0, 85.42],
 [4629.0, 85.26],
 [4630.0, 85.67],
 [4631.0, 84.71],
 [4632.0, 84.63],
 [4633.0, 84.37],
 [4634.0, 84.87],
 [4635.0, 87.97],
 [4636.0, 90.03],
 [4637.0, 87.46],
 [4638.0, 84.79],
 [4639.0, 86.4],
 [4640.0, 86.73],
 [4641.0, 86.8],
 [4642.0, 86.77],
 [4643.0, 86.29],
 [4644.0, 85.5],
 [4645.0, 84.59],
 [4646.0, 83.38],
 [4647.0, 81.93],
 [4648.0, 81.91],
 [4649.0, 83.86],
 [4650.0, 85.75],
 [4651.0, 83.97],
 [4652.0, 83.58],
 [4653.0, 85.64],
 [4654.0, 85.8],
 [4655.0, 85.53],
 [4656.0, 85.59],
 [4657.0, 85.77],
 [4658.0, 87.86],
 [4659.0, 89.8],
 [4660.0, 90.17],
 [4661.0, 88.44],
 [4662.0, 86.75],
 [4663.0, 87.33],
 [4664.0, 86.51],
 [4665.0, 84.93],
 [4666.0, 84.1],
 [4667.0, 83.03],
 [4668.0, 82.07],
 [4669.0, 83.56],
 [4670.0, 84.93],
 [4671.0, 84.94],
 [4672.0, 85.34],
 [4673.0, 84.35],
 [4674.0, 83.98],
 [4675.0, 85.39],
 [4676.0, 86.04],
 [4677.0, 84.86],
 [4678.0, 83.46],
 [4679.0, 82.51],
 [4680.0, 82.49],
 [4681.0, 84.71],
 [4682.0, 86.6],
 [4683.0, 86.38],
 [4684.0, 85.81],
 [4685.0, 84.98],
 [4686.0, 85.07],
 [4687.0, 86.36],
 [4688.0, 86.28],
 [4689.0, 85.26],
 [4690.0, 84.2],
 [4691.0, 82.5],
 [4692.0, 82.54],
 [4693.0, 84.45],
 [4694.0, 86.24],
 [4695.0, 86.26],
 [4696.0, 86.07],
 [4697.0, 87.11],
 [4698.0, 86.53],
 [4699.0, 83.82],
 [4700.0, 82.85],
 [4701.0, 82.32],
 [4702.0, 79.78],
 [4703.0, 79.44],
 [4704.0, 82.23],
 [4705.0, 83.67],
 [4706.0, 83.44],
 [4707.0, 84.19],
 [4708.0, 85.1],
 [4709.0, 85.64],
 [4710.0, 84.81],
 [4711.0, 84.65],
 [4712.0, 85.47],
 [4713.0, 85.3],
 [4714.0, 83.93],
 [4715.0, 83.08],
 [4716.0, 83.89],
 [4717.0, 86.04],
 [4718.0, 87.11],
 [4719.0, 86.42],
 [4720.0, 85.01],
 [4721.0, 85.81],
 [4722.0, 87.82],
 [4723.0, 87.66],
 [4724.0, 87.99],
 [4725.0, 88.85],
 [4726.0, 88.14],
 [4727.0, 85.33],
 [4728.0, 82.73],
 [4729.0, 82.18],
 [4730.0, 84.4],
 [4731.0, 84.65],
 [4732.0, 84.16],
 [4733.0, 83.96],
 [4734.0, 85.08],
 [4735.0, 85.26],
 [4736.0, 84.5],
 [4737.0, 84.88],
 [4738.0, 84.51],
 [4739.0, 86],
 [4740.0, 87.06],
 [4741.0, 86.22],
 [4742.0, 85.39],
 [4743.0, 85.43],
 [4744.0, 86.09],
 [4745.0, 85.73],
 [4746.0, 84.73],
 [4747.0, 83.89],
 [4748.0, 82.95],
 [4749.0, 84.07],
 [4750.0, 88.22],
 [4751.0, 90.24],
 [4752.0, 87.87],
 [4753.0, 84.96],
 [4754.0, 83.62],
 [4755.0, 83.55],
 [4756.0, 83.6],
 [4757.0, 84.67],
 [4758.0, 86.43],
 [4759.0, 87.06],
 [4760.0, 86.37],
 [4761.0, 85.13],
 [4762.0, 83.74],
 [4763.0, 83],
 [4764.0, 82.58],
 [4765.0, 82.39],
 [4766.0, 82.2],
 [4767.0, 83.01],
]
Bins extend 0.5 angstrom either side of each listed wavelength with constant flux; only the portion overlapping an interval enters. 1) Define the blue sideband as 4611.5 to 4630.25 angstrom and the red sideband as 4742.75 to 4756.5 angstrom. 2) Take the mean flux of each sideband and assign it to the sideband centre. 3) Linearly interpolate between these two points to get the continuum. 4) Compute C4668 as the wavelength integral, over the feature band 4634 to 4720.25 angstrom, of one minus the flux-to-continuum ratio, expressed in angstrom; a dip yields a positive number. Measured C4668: 0.9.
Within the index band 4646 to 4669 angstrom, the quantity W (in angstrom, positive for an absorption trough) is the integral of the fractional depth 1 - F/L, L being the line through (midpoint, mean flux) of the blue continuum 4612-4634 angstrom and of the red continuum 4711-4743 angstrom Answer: 0.1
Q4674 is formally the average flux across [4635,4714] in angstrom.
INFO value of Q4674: 85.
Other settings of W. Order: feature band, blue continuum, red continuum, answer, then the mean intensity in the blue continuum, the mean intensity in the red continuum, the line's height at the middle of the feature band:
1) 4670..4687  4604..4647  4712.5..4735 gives 0.15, 85.9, 85.4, 85.6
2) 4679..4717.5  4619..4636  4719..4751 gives 0.63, 86.4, 85.5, 85.8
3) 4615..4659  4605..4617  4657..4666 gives 0.31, 85.4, 87.4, 86.4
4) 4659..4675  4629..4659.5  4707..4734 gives 0.00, 85.6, 85.4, 85.5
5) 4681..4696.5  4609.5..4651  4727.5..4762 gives 0.05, 85.9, 85.1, 85.5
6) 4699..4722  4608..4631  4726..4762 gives 0.35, 86.3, 85.2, 85.5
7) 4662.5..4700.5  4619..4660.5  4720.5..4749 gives 0.40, 86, 85.4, 85.7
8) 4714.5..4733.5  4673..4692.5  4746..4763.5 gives -0.12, 84.7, 85.2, 85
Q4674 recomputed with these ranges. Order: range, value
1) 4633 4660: 85.8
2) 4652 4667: 86.5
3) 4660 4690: 85.1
